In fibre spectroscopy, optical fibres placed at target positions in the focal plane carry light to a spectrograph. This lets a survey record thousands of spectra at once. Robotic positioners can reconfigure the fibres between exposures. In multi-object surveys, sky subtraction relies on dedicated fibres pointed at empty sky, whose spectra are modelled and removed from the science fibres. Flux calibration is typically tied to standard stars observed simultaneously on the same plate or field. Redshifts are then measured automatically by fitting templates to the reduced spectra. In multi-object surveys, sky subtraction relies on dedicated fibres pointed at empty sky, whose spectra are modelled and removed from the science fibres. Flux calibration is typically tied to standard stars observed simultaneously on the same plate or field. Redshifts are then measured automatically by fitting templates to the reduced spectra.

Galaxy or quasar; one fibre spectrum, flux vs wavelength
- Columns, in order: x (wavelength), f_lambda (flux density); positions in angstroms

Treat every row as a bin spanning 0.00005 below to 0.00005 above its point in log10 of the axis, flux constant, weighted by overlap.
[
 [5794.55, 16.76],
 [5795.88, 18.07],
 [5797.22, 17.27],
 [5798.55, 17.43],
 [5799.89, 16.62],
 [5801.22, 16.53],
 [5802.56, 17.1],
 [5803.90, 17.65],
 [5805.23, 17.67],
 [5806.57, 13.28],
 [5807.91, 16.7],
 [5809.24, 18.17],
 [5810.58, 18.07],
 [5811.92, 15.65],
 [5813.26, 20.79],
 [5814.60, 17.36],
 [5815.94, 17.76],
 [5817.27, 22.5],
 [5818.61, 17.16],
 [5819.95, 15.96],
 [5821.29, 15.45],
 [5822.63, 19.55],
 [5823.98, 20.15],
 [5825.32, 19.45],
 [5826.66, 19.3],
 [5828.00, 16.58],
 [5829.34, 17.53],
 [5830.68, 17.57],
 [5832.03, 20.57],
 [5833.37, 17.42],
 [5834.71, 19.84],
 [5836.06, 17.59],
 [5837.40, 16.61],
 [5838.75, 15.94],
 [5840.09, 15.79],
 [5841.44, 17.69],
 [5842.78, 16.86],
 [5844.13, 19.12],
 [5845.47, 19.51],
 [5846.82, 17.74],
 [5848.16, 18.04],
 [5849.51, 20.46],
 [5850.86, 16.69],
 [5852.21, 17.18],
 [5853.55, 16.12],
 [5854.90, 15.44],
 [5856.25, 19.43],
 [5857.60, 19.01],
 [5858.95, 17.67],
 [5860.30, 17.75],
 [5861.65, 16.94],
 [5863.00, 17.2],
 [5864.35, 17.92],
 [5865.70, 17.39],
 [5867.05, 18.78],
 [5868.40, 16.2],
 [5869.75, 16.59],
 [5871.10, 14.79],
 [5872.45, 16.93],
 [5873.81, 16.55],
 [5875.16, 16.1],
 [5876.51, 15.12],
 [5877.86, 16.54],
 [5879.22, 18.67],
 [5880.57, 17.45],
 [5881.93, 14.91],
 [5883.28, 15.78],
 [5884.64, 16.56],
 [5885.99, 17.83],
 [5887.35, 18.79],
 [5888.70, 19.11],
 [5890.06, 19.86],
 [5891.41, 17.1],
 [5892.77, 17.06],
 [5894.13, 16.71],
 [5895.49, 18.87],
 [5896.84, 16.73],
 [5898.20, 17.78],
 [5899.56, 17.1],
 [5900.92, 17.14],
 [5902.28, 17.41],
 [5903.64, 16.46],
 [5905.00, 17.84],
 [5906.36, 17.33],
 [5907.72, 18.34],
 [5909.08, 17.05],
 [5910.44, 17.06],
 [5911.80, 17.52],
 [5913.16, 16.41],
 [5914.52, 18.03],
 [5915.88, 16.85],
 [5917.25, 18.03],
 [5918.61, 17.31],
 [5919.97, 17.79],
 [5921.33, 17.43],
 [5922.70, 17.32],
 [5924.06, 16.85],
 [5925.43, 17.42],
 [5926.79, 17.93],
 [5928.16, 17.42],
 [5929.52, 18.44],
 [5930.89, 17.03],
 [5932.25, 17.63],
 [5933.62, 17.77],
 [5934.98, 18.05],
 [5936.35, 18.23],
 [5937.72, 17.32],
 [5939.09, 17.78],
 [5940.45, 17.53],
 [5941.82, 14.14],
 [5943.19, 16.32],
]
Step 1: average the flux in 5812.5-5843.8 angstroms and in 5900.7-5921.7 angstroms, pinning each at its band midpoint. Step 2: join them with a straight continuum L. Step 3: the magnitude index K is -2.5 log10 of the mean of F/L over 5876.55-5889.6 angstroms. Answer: 0.02 mag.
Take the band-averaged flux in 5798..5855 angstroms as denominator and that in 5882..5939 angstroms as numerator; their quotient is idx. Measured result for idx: 0.99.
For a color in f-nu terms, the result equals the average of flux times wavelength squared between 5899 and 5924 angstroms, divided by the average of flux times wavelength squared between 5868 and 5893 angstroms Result 1.03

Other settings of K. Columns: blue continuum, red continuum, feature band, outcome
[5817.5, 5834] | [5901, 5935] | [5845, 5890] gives 0.03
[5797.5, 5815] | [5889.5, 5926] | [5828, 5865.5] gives -0.03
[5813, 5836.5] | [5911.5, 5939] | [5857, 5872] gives 0.05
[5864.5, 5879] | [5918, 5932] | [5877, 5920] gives -0.02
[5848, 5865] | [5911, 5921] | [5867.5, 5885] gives 0.08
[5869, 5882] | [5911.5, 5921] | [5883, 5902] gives -0.05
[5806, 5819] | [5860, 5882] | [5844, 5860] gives -0.05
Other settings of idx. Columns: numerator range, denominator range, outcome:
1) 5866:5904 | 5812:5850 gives 0.94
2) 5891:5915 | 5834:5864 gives 0.98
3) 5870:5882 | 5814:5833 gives 0.90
